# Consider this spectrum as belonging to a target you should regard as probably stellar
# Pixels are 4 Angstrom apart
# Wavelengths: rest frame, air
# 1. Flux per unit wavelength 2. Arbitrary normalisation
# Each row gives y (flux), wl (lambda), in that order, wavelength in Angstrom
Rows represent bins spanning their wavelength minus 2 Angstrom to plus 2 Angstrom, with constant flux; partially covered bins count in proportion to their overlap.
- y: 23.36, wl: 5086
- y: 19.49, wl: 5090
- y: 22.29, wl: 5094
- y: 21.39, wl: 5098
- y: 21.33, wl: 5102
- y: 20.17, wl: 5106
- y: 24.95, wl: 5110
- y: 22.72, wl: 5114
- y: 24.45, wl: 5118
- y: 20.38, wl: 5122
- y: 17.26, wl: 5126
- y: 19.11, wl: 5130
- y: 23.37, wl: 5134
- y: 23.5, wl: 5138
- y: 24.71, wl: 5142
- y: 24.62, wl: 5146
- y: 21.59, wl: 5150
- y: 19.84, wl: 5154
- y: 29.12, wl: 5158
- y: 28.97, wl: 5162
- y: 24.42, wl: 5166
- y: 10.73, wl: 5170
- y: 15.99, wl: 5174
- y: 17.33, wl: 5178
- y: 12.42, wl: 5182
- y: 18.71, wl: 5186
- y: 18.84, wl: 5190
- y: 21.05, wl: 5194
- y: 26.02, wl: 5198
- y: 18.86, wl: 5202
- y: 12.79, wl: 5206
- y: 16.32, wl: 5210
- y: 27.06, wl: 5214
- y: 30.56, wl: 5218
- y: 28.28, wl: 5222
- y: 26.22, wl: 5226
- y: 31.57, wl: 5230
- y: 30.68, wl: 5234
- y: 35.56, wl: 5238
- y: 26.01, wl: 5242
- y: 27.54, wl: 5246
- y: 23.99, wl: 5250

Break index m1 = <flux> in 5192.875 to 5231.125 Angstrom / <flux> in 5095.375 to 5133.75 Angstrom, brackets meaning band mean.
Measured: 1.1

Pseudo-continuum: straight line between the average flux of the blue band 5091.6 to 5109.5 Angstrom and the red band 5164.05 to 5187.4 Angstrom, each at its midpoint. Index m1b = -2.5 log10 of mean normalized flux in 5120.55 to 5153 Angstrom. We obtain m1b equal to -0.144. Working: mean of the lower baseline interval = 21.6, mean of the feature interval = 21.8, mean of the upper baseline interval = 16.5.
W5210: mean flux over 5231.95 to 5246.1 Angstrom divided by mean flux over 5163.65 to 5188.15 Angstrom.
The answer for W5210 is 1.80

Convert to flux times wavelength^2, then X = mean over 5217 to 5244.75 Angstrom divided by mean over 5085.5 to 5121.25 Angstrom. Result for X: 1.41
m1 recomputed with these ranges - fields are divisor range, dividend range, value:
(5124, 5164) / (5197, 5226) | 0.99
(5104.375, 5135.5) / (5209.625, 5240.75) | 1.34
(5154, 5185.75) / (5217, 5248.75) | 1.49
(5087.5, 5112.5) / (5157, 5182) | 0.93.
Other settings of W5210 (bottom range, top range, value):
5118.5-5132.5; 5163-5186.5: 0.86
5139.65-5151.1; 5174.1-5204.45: 0.79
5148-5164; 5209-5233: 1.10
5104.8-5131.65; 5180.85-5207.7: 0.87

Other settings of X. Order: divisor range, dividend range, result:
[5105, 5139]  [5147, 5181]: 0.97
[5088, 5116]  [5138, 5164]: 1.16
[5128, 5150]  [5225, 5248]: 1.35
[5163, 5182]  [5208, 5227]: 1.51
